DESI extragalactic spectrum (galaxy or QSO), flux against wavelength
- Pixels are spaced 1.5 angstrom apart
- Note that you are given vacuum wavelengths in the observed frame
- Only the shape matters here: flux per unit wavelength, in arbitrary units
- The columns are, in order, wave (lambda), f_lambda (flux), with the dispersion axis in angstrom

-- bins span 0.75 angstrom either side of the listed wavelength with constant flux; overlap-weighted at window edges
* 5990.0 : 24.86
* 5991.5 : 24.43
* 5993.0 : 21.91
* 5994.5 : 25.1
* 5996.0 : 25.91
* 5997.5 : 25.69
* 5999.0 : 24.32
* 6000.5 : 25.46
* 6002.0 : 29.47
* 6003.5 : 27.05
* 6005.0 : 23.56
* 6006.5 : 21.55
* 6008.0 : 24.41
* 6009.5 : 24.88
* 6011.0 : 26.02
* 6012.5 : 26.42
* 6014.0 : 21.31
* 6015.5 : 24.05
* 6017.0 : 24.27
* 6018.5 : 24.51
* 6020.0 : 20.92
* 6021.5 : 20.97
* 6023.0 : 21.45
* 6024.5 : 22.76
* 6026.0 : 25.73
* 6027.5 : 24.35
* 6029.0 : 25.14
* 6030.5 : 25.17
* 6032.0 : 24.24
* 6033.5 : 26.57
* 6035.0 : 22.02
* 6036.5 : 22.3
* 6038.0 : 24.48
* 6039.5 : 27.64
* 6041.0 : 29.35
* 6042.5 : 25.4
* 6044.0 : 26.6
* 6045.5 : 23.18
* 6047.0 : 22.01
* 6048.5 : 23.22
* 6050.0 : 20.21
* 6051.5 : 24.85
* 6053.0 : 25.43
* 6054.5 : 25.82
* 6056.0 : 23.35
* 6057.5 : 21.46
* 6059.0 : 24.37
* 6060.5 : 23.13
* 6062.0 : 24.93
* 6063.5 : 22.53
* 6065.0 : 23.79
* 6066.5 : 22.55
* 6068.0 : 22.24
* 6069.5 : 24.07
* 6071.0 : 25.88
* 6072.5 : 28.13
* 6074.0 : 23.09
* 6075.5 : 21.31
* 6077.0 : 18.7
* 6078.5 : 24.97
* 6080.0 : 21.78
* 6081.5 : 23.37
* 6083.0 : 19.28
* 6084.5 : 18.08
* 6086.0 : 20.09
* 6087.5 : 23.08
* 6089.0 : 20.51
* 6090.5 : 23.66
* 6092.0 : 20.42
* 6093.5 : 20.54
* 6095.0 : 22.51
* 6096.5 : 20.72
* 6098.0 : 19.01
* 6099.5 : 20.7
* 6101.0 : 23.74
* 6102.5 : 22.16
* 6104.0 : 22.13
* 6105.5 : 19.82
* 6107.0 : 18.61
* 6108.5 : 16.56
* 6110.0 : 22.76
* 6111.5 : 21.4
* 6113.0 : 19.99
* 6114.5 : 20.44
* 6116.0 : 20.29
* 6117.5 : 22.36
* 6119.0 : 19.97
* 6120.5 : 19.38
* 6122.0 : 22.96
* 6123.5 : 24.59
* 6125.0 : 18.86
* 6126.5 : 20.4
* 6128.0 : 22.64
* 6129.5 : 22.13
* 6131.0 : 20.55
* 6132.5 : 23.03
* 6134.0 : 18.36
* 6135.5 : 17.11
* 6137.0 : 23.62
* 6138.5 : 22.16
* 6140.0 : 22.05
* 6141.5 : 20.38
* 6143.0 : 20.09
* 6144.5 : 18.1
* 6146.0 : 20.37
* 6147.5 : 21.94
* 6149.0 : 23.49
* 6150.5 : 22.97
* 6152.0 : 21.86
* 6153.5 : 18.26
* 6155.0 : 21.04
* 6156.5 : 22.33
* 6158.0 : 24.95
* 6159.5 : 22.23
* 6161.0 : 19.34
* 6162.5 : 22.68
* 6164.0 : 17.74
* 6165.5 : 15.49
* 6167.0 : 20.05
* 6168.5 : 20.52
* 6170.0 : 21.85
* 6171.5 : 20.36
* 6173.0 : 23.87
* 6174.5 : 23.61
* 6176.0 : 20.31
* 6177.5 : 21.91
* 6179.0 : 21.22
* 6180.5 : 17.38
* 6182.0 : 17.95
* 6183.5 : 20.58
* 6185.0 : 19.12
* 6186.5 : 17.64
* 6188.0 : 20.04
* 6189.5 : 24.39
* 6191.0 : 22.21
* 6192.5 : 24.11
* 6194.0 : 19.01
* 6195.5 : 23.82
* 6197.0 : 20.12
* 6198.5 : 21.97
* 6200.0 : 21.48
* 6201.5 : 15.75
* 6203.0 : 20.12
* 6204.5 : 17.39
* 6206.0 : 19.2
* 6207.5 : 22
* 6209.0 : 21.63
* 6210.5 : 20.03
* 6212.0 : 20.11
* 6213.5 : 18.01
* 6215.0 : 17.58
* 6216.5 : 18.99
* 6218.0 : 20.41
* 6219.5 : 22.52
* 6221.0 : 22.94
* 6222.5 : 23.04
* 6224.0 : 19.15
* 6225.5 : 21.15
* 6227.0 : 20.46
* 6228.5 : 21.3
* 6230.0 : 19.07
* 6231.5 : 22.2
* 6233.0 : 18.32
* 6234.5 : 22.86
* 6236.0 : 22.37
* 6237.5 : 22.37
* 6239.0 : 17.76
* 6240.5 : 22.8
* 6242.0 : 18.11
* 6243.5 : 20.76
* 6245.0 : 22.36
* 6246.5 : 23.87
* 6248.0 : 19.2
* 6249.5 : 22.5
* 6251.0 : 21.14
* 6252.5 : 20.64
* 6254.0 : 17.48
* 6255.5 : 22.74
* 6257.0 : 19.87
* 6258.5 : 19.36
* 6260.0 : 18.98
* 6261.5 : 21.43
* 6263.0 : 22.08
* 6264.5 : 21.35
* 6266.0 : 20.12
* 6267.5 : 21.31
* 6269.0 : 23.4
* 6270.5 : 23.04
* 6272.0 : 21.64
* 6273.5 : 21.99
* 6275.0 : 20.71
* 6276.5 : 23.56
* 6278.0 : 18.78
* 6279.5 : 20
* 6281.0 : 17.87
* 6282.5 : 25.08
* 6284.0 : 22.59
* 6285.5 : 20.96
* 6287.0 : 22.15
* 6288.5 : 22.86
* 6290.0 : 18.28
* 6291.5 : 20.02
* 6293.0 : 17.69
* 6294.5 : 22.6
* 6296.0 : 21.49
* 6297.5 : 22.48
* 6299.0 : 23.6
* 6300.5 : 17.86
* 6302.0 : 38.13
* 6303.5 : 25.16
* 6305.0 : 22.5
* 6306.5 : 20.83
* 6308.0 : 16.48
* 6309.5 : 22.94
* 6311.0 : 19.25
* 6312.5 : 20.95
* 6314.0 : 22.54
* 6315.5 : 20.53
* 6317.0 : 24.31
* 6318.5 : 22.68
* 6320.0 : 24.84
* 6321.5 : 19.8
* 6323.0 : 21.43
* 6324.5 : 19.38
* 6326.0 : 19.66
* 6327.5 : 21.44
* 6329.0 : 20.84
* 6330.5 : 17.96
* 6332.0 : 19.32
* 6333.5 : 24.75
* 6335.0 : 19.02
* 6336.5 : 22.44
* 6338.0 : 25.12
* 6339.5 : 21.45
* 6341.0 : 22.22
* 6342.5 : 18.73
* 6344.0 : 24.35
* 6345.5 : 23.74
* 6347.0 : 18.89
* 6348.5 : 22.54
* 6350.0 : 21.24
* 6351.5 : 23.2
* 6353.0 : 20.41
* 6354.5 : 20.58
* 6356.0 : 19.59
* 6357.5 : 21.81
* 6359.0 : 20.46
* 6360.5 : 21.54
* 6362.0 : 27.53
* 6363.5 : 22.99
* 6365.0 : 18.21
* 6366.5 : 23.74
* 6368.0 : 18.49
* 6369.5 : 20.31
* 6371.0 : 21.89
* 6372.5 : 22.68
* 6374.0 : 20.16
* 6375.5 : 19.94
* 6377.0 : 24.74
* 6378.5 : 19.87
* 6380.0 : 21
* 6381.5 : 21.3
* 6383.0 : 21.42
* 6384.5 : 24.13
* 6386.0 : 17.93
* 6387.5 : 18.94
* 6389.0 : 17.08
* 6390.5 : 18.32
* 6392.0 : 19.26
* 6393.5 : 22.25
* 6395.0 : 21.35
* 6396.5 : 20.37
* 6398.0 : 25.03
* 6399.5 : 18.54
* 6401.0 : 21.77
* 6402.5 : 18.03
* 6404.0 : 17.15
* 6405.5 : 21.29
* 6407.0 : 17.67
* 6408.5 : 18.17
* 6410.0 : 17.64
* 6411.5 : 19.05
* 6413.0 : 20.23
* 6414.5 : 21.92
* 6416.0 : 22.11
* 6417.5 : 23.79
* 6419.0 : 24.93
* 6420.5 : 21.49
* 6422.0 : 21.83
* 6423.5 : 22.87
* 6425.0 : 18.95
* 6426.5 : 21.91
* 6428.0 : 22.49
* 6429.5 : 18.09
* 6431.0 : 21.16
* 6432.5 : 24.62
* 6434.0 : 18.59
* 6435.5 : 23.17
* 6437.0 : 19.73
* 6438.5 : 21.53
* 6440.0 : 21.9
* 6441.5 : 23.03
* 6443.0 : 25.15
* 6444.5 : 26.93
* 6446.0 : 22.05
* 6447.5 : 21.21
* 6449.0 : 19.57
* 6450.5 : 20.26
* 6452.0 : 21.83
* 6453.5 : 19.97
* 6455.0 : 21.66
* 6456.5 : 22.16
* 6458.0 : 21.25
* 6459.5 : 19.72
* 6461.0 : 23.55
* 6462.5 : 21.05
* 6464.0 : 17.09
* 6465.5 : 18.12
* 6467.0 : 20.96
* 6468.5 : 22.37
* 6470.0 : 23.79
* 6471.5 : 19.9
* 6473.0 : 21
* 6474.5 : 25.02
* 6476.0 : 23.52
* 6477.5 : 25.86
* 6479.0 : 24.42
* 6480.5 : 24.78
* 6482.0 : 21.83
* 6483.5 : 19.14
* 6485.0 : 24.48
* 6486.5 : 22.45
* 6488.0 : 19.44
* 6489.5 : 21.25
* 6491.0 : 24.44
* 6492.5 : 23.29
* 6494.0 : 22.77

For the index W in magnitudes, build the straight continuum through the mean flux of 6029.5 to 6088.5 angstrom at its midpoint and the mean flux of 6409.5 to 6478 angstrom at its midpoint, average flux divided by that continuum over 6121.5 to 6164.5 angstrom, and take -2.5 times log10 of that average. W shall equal 0.09 mag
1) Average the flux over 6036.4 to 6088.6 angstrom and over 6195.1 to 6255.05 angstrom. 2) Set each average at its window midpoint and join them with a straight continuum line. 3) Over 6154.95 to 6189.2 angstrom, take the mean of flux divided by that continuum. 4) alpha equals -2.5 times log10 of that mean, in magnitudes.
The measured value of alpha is 0.05 mag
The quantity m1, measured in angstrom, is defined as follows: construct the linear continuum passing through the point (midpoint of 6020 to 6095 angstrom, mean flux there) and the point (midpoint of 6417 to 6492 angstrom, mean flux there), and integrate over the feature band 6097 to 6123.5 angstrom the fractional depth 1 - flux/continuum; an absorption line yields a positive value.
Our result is 2.6 angstrom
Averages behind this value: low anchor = 23.3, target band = 20.8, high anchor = 21.9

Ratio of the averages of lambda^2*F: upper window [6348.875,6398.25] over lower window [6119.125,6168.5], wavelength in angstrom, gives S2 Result 1.08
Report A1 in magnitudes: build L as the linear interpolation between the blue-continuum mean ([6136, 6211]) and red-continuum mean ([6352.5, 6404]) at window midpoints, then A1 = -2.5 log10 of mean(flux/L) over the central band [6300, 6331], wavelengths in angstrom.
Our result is -0.06 mag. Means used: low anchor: 20.8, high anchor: 20.9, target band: 21.9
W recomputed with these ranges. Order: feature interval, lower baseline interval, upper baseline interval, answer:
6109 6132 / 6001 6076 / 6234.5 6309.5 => 0.10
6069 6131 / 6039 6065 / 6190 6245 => 0.09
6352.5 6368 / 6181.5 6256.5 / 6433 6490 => -0.01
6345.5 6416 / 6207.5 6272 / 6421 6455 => 0.04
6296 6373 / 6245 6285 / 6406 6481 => -0.02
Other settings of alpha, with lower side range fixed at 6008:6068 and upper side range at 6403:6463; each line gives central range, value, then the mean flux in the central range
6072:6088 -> 0.09 mag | 21.9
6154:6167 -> 0.13 mag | 20.6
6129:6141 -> 0.11 mag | 21.1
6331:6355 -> 0.01 mag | 21.7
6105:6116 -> 0.18 mag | 20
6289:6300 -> 0.07 mag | 20.9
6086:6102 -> 0.11 mag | 21.4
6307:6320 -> 0.03 mag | 21.4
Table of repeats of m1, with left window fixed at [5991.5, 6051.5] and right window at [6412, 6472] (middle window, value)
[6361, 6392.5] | 1.49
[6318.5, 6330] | 0.65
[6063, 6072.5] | 0.06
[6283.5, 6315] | 0.79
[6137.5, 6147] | 1.17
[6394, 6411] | 1.62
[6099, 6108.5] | 1.19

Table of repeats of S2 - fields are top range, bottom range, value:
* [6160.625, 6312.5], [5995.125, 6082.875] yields 0.93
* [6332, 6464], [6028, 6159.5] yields 1.05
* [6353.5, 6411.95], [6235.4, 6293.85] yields 1.02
